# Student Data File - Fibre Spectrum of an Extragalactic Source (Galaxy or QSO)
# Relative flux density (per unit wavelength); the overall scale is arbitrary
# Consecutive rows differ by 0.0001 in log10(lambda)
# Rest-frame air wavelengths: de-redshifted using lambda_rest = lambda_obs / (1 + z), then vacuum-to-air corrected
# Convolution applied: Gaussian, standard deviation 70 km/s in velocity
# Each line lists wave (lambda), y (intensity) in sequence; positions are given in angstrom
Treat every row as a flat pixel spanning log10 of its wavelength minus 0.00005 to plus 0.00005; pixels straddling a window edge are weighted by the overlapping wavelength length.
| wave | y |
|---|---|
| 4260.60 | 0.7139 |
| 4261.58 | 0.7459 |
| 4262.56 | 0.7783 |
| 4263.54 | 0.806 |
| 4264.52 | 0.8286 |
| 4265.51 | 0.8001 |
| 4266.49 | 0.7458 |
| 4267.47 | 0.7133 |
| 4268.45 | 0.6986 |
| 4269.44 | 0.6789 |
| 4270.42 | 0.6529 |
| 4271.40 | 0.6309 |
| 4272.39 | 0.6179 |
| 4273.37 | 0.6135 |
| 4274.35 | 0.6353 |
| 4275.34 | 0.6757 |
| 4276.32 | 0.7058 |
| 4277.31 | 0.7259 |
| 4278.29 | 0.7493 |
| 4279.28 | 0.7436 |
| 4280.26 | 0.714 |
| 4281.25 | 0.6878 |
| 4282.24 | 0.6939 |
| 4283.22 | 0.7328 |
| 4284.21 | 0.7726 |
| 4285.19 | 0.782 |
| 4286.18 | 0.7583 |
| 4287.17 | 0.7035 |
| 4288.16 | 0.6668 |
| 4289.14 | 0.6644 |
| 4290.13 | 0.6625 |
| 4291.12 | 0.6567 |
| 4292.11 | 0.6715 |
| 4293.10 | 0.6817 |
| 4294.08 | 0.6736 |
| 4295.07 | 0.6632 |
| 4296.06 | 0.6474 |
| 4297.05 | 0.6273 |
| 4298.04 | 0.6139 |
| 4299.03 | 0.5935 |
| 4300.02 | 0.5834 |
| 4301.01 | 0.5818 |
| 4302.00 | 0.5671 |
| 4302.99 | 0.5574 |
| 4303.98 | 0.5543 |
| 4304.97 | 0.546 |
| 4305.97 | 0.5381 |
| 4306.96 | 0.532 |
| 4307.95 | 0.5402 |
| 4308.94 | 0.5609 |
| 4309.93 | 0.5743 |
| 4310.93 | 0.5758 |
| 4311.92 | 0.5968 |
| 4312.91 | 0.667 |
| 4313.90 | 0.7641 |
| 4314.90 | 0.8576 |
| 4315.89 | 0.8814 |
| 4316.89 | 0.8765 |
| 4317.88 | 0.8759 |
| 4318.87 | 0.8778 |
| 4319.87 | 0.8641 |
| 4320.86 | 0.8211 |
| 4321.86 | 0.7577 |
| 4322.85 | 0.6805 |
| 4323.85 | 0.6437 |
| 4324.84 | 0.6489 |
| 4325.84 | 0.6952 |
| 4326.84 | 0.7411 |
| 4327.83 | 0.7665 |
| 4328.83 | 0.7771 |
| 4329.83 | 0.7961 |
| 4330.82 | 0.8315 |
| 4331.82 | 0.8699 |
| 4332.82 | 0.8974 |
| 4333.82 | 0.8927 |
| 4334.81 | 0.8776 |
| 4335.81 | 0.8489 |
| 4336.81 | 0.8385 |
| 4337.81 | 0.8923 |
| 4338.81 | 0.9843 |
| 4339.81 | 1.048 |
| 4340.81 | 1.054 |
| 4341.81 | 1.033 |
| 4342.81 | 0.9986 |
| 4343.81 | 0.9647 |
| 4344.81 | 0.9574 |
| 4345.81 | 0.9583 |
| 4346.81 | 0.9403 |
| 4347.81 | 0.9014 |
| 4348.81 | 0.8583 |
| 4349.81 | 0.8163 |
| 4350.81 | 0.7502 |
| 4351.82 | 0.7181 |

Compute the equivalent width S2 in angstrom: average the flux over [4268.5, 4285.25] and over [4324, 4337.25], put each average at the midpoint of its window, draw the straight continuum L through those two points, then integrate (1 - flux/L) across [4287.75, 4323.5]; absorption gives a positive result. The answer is 4.0 angstrom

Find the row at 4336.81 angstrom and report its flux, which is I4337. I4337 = 0.8385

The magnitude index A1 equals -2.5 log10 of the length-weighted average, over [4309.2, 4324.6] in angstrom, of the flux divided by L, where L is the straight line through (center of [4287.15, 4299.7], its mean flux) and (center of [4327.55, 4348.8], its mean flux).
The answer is 0.06 mag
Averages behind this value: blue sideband 0.653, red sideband 0.911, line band 0.75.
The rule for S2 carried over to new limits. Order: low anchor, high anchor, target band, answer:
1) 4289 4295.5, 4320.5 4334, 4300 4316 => 2.3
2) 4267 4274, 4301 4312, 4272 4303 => -3.1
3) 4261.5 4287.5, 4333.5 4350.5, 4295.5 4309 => 3.9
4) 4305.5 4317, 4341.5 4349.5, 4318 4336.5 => -0.1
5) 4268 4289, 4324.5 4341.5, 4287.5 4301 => 1.8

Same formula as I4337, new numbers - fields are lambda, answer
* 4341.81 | 1.033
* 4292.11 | 0.6715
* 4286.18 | 0.7583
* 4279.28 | 0.7436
